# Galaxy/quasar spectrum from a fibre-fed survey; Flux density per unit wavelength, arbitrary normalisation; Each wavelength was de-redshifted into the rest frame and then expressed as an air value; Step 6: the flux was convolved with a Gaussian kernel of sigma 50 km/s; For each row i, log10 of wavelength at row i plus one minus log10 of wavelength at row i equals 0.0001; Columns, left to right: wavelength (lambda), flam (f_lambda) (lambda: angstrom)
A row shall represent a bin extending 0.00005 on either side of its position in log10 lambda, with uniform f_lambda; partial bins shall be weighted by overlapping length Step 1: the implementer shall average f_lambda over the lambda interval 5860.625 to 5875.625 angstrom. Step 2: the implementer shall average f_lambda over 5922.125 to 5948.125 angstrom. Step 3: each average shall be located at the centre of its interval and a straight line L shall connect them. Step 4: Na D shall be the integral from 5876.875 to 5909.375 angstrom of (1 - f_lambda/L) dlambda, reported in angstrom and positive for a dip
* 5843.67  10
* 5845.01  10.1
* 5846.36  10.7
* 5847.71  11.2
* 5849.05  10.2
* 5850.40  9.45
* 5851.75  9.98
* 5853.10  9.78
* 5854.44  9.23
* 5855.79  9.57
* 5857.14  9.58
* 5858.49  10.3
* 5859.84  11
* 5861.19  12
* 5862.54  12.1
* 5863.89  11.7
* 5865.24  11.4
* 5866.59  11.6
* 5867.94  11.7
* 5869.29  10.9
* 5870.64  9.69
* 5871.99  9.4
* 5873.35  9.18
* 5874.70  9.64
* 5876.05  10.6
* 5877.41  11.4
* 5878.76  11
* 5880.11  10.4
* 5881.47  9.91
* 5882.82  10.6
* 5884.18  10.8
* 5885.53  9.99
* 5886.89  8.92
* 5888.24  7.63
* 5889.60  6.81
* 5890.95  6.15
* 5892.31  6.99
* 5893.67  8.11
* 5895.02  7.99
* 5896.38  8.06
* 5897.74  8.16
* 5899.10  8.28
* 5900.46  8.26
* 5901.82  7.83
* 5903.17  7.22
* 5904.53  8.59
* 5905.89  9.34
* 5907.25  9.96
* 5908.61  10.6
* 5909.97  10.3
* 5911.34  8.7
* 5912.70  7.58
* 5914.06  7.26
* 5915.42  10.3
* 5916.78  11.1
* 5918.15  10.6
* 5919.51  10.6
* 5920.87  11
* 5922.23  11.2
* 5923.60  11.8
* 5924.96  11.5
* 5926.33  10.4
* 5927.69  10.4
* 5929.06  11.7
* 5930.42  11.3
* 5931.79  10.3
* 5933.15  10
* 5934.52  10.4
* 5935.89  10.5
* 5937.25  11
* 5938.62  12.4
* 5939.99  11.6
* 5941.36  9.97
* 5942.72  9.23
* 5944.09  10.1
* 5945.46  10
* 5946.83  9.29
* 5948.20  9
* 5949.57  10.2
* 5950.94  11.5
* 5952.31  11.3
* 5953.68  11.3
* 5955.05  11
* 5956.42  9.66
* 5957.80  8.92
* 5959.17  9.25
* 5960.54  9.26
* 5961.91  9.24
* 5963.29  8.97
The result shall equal 5.7 angstrom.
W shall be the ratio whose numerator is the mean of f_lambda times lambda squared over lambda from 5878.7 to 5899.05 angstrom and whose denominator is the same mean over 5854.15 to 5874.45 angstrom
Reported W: 0.8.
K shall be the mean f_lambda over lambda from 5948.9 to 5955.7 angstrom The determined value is 11.1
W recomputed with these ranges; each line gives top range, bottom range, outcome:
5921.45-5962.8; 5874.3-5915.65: 1.19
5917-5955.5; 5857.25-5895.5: 1.10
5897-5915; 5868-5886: 0.85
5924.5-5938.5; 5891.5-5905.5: 1.37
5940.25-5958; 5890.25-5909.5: 1.25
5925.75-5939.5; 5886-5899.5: 1.42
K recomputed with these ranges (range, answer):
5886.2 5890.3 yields 7.79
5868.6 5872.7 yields 9.99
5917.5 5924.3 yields 11.1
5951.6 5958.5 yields 10.4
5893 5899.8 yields 8.12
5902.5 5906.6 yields 8.4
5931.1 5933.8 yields 10.2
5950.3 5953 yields 11.4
